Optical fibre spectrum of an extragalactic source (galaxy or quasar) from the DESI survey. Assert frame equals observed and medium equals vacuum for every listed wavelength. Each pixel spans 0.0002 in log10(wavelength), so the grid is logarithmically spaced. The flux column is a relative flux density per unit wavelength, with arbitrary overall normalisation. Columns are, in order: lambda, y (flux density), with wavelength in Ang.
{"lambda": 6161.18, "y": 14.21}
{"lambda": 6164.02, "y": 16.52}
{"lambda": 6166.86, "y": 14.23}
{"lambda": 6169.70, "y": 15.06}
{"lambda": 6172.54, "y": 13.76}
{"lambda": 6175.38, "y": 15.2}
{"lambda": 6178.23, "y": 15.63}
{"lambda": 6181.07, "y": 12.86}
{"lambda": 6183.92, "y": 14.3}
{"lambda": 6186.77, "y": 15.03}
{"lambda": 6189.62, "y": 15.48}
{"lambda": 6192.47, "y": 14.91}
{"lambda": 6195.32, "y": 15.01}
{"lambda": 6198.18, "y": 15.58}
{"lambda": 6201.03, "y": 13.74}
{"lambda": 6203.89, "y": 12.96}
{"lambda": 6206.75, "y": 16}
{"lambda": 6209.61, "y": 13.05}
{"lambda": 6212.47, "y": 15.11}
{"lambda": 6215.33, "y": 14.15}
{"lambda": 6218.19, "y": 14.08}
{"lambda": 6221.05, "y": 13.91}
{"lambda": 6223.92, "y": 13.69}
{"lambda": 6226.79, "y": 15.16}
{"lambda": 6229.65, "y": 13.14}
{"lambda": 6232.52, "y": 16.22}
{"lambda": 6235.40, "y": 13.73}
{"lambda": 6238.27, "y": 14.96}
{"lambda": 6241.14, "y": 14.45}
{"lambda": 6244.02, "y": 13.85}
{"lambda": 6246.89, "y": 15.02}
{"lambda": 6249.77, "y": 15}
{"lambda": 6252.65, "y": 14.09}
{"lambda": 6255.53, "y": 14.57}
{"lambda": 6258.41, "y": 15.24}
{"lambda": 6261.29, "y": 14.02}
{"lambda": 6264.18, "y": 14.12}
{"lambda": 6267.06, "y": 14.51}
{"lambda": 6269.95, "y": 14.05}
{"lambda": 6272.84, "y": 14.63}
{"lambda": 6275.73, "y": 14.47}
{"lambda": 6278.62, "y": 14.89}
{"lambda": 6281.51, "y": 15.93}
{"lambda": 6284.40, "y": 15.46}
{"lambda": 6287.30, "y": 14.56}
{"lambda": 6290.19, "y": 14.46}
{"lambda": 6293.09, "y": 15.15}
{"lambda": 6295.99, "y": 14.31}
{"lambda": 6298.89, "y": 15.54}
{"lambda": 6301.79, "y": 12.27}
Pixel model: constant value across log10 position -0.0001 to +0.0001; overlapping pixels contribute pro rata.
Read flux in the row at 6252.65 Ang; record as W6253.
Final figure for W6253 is 14.09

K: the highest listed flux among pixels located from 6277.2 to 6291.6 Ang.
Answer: 15.93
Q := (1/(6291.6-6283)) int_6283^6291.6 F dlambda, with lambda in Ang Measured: 14.8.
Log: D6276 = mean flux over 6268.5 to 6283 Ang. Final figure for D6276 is 14.8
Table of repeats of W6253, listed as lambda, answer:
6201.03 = 13.74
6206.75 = 16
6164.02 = 16.52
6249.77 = 15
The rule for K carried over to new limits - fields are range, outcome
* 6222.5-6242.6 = 16.22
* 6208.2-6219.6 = 15.11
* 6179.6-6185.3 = 14.3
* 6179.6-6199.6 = 15.58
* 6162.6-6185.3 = 16.52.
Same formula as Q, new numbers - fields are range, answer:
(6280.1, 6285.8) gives 15.7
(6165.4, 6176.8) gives 14.6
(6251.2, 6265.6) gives 14.4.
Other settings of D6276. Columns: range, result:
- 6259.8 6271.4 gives 14.2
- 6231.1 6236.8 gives 15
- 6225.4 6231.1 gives 14.2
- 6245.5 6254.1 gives 14.7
